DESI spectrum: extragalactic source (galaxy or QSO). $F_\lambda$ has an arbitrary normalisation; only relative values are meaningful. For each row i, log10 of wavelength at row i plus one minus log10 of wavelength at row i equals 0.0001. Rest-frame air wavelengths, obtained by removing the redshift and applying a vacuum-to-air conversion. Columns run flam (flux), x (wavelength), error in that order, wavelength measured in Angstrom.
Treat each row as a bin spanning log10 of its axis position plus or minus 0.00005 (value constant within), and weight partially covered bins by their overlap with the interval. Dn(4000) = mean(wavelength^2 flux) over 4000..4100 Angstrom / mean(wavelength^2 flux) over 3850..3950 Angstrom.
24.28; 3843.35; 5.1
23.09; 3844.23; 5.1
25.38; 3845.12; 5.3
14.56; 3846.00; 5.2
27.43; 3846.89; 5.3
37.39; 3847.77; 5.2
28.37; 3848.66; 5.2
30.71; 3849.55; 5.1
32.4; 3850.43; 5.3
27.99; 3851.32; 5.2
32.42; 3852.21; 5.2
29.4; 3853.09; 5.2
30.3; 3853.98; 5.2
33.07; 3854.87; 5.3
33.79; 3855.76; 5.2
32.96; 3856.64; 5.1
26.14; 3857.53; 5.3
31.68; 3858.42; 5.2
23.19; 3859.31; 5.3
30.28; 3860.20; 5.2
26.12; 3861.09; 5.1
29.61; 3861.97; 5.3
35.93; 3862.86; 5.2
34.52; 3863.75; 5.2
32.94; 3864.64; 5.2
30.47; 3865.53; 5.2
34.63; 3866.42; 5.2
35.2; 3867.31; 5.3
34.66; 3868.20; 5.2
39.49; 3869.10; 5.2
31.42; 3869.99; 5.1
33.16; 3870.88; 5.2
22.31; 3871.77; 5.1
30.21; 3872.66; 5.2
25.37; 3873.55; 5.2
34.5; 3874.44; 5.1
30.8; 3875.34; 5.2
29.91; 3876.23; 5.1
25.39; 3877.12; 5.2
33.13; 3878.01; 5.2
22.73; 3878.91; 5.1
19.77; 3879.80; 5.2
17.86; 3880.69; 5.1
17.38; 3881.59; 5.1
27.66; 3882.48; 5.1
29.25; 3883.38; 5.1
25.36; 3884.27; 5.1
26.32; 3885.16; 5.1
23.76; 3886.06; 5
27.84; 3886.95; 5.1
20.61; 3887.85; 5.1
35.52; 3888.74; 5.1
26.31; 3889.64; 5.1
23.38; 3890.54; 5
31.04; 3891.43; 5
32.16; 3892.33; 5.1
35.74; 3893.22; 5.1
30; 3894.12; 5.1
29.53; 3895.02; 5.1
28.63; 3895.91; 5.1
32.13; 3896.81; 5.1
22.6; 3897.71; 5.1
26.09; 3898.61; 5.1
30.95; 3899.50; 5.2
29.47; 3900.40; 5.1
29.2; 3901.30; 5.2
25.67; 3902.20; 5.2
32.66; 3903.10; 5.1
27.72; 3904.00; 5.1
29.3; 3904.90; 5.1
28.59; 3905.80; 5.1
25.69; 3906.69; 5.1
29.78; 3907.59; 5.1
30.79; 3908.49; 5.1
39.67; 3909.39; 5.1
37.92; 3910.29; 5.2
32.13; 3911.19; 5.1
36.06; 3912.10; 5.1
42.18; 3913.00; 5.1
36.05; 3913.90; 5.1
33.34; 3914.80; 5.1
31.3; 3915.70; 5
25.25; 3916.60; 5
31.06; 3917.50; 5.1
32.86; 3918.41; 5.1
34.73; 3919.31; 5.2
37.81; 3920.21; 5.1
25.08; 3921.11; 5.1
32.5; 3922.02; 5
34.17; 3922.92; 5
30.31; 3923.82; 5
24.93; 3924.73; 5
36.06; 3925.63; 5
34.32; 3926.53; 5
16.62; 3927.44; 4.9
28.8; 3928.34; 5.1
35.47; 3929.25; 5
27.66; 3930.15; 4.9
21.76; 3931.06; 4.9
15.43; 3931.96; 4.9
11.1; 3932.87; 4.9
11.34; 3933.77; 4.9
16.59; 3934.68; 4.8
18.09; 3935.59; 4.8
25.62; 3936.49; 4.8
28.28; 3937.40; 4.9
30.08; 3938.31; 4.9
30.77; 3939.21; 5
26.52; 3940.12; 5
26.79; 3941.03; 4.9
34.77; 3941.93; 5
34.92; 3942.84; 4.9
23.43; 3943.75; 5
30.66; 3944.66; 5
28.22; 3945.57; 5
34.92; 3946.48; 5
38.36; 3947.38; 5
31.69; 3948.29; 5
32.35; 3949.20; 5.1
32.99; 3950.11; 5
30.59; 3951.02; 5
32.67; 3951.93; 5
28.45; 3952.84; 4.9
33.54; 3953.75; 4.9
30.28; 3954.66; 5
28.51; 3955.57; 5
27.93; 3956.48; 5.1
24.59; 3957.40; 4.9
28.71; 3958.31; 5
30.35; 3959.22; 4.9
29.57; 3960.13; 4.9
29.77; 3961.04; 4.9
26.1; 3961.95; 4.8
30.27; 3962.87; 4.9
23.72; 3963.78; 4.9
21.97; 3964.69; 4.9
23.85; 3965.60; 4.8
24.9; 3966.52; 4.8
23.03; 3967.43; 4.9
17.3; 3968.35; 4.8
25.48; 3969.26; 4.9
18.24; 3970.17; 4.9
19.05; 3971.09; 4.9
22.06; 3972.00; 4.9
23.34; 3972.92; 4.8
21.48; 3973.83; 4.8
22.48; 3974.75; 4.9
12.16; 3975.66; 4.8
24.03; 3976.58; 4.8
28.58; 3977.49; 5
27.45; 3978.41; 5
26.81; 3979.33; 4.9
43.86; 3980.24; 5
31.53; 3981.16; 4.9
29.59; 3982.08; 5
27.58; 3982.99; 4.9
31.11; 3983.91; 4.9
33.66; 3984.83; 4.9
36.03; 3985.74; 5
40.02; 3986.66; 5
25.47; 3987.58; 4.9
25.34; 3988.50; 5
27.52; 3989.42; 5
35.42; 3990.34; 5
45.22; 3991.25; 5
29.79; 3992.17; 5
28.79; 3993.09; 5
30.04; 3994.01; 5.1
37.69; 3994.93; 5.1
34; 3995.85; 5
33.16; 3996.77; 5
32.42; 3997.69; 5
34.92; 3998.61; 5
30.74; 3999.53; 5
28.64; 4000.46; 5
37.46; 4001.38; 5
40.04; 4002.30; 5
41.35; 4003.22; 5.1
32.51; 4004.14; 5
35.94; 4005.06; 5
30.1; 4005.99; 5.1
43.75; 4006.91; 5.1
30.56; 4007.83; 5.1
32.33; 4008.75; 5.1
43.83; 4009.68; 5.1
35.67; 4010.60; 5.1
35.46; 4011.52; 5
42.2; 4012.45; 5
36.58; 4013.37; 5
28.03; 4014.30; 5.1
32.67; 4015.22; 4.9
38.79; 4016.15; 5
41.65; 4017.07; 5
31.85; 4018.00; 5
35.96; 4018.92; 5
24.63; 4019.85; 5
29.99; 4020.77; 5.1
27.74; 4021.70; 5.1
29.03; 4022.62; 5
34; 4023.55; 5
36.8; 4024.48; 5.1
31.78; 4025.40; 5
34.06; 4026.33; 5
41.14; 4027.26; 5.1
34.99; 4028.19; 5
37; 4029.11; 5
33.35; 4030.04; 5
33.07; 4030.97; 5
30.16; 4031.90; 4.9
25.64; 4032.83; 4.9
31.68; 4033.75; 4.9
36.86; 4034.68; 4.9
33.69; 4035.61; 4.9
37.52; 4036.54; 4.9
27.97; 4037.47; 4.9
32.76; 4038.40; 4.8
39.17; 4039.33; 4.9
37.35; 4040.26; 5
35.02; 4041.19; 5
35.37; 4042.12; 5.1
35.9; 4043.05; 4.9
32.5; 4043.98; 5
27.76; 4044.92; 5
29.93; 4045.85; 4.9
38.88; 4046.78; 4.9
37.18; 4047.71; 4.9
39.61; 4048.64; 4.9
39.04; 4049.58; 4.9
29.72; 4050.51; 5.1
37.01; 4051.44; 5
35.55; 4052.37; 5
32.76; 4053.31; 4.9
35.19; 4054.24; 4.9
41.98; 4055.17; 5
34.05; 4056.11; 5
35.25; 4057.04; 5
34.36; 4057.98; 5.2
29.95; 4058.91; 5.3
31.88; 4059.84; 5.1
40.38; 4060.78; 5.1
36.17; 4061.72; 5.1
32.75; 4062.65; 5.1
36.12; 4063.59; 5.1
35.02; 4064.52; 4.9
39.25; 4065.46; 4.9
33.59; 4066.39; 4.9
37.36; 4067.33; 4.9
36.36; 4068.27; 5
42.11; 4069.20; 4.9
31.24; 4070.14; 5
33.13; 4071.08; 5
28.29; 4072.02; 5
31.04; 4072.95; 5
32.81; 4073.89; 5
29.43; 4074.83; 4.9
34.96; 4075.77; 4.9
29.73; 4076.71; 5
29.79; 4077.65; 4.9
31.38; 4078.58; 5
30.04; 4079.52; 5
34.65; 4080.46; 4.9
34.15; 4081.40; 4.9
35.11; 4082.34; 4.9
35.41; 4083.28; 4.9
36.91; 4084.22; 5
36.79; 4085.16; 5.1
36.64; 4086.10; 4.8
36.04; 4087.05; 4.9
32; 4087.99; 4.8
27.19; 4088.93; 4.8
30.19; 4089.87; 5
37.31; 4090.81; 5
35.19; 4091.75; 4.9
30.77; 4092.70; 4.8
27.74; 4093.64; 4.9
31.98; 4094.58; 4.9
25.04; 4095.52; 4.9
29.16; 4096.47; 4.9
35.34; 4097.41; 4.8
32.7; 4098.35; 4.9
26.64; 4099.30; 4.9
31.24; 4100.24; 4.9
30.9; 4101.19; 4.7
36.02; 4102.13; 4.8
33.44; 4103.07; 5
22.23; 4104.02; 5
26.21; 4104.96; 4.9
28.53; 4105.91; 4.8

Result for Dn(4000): 1.25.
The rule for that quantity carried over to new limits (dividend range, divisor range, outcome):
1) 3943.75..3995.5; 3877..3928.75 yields 1.01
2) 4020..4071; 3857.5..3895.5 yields 1.30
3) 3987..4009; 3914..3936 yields 1.28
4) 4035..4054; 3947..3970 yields 1.29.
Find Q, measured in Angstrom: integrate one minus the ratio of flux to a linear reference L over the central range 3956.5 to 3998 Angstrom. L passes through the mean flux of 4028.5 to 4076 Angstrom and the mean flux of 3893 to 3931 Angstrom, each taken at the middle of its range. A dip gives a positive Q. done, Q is 5.70 Angstrom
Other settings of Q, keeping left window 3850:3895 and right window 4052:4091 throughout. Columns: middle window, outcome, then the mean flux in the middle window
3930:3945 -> 3.2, 24.2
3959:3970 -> 2.2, 25.2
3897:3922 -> -0.9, 31.3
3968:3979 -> 3.4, 21.9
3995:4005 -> -0.7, 34.7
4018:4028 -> 0.1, 32.6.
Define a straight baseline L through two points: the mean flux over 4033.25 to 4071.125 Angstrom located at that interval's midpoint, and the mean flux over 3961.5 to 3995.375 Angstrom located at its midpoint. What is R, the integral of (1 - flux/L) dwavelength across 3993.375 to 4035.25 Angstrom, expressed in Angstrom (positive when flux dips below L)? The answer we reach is -4.0 Angstrom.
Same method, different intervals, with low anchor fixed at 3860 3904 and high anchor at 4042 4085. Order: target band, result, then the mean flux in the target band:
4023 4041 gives -0.38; 34.1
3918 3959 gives 2.89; 28.5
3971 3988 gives 2.13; 27.9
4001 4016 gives -1.59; 36.2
